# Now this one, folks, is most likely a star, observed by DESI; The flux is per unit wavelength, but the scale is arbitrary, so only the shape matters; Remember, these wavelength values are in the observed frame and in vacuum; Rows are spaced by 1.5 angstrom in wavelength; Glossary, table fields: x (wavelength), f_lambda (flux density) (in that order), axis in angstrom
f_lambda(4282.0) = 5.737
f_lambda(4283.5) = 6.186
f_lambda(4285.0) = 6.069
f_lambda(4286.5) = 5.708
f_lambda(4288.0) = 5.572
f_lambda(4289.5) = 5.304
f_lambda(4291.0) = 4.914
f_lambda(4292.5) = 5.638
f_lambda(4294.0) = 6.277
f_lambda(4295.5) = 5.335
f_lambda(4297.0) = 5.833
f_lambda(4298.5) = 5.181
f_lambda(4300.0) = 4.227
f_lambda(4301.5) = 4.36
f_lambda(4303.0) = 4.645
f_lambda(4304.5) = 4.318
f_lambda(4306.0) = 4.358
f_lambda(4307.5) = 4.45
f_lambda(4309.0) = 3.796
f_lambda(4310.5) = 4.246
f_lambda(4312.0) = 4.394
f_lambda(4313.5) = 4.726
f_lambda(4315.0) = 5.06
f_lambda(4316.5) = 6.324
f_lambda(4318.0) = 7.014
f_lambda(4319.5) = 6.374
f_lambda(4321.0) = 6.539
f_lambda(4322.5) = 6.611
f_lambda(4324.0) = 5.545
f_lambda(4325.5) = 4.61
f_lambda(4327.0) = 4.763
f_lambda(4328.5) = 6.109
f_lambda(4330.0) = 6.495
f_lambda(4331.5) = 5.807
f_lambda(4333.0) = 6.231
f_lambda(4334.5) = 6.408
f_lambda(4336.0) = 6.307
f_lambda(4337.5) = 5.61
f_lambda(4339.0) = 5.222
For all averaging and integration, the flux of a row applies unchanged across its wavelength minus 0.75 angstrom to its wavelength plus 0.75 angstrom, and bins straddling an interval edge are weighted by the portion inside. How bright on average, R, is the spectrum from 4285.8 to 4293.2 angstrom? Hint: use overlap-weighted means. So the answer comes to 5.42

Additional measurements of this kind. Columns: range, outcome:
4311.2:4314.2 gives 4.55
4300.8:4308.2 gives 4.43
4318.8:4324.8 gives 6.25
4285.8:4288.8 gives 5.63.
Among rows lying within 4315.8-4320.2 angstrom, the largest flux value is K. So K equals 7.014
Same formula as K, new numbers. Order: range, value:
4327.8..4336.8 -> 6.495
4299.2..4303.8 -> 4.645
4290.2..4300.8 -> 6.277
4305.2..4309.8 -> 4.45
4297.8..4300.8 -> 5.181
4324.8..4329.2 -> 6.109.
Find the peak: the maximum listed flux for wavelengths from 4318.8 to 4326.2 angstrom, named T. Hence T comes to 6.611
